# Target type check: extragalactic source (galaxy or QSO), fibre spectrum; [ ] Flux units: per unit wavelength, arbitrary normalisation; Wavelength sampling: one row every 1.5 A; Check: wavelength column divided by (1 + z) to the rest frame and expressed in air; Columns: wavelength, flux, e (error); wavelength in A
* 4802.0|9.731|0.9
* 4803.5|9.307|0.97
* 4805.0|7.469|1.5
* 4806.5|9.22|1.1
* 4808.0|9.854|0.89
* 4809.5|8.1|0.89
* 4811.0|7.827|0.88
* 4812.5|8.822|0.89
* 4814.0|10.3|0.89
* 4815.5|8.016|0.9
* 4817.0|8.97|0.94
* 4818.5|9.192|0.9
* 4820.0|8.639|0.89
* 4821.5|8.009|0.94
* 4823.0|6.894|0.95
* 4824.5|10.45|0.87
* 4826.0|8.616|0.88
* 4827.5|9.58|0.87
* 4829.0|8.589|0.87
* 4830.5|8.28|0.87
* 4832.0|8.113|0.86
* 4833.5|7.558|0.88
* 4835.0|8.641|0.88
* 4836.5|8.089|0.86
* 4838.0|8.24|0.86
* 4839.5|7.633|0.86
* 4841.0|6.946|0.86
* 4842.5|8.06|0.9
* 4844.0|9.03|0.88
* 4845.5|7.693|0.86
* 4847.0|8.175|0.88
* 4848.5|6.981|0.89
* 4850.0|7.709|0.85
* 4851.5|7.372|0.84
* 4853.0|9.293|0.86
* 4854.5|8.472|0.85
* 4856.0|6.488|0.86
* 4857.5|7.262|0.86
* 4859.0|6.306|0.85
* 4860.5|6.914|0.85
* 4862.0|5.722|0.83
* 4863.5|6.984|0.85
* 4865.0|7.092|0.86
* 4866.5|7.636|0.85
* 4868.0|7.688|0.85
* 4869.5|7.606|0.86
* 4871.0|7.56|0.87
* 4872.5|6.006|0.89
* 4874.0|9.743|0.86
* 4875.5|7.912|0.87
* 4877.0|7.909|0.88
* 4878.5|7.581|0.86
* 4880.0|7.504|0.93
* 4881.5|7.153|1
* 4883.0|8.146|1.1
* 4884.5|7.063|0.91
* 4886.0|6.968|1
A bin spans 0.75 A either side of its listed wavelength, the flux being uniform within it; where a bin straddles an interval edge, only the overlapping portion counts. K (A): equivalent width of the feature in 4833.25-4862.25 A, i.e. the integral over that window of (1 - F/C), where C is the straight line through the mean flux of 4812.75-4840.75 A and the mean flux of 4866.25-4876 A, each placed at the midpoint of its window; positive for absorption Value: 1.8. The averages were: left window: 8.52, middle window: 7.66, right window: 7.74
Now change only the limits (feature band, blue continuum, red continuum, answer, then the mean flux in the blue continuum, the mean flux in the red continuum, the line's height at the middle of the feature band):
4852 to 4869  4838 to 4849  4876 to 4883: 1.0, 7.84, 7.62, 7.73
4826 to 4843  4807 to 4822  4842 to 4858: 0.2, 8.79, 7.87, 8.27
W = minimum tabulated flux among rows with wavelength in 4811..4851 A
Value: 6.894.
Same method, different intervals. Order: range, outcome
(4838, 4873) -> 5.722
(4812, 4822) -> 8.009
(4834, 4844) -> 6.946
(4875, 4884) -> 7.153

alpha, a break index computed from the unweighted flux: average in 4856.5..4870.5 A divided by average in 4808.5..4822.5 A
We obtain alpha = 0.8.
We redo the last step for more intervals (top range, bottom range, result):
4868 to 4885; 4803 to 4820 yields 0.87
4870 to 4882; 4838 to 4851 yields 0.99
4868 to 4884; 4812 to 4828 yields 0.87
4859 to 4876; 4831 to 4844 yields 0.91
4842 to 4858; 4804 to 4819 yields 0.90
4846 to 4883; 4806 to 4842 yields 0.88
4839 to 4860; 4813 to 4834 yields 0.88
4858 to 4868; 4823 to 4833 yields 0.78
